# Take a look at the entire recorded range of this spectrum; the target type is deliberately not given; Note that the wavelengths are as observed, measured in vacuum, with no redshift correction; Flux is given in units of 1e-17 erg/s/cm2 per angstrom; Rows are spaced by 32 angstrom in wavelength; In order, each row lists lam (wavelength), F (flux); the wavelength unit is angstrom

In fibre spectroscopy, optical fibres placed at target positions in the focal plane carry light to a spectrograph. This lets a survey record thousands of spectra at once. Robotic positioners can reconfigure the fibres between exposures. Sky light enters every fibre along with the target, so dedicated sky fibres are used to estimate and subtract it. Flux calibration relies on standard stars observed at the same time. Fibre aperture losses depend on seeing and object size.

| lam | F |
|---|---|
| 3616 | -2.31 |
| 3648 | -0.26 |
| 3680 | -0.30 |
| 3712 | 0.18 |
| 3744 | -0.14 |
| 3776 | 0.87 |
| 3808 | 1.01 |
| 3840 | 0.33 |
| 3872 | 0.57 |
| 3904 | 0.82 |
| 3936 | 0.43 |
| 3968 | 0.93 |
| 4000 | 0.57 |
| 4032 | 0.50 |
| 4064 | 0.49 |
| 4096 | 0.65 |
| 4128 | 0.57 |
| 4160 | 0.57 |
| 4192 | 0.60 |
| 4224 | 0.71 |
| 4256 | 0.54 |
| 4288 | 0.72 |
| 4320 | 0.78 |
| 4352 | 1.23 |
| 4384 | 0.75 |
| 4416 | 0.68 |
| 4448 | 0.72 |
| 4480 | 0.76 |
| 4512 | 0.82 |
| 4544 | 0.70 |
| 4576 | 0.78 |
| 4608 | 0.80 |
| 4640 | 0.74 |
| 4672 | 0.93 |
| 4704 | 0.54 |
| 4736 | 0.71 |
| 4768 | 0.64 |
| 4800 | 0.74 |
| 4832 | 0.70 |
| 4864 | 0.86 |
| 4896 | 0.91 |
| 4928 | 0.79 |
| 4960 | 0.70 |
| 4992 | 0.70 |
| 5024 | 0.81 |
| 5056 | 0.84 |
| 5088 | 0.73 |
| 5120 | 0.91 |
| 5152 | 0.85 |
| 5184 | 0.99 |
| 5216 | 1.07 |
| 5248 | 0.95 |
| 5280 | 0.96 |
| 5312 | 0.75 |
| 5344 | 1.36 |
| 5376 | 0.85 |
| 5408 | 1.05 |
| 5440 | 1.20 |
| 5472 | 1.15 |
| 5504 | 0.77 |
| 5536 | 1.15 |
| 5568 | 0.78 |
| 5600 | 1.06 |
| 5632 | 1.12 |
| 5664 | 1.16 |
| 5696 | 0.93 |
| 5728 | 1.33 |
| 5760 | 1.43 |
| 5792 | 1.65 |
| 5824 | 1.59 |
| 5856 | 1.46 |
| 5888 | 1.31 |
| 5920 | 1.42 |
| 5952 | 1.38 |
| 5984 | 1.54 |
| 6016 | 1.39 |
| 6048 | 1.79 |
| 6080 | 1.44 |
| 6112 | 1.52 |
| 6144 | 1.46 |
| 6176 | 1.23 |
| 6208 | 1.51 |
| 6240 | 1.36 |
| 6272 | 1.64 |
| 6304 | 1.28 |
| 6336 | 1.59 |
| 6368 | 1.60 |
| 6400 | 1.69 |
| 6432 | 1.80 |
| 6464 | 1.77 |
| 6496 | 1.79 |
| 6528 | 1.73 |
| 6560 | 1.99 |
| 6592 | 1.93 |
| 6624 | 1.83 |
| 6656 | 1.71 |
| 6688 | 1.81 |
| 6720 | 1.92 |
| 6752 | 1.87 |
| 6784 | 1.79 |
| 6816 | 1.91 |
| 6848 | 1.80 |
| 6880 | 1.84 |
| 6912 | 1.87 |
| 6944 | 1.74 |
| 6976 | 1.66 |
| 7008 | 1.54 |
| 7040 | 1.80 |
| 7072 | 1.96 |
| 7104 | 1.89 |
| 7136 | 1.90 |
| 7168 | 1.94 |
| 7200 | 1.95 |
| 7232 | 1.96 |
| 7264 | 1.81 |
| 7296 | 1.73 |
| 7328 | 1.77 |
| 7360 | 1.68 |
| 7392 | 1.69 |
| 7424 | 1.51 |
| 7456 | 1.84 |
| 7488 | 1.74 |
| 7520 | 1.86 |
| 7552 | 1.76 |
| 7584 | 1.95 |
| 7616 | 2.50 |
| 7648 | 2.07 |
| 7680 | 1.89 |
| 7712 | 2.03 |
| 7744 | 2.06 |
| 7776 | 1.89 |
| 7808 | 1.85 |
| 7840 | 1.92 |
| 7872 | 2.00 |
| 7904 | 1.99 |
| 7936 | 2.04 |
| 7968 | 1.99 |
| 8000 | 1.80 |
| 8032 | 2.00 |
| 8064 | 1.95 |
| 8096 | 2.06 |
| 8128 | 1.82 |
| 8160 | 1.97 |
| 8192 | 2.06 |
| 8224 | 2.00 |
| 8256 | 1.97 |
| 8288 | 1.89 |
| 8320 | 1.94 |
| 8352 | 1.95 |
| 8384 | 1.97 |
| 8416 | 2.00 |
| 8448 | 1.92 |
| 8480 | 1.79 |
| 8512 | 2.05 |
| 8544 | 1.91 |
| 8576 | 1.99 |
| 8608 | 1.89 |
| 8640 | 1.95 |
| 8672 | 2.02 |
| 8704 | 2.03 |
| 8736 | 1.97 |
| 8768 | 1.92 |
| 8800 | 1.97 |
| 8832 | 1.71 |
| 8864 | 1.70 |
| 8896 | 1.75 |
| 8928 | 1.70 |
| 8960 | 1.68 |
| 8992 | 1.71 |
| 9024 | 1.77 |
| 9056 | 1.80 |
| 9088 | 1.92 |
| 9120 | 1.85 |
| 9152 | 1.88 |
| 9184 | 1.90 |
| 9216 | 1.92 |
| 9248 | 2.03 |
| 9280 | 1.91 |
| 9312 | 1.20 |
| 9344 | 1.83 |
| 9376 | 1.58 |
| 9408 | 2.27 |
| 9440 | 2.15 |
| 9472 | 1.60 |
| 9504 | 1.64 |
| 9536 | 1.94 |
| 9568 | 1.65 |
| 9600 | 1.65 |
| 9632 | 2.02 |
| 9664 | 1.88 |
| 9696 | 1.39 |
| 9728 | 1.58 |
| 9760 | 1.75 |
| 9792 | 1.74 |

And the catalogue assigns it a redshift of 0.435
